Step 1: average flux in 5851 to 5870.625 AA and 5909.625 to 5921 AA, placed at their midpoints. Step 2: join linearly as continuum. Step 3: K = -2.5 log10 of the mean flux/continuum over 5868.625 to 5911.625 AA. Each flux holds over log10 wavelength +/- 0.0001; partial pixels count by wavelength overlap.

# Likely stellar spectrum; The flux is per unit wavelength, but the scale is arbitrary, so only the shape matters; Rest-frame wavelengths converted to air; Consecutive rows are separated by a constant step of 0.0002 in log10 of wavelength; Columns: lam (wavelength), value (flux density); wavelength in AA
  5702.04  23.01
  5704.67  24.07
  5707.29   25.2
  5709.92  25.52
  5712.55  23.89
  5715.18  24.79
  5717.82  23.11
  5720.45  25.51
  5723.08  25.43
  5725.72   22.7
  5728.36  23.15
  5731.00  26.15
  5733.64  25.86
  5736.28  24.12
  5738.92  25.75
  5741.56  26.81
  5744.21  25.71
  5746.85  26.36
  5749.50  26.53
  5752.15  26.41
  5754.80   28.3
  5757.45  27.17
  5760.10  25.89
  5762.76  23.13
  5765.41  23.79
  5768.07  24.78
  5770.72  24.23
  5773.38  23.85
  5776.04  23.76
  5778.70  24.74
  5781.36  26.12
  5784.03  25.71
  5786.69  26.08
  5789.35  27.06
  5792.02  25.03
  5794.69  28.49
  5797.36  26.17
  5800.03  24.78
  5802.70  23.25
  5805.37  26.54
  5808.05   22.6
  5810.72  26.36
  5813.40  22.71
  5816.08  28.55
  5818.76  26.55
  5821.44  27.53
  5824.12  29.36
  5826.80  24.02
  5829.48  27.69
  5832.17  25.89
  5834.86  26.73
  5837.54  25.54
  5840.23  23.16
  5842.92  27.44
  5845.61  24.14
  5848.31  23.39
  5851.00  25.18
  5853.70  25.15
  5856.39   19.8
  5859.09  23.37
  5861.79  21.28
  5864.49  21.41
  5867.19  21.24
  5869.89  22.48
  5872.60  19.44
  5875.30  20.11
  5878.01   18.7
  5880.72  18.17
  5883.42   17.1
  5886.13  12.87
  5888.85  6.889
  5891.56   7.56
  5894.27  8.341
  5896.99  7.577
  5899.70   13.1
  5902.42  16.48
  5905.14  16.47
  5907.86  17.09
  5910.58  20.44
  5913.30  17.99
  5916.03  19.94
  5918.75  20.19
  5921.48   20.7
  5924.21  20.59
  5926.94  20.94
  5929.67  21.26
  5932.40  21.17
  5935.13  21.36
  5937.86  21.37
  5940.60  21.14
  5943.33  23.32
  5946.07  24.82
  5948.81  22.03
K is 0.35 mag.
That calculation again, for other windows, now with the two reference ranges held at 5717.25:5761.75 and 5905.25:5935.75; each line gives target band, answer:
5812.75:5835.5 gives -0.16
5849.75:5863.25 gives -0.05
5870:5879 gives 0.08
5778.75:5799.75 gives -0.09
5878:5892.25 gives 0.50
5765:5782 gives 0.00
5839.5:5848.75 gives -0.11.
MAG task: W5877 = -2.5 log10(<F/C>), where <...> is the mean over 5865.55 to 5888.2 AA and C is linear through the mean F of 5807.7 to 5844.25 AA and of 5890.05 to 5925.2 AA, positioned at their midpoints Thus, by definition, 0.08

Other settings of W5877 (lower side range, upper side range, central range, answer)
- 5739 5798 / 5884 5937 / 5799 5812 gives -0.06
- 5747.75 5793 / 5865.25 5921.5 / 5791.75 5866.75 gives -0.19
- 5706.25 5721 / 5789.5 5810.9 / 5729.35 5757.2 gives -0.06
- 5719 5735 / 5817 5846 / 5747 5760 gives -0.07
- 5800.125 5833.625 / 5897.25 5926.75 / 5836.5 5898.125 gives 0.15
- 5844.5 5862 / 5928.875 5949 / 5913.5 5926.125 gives 0.11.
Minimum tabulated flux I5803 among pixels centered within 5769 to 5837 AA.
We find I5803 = 22.6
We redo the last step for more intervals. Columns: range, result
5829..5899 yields 6.889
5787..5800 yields 25.03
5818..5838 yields 24.02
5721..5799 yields 22.7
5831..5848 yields 23.16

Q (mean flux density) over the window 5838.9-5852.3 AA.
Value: 24.7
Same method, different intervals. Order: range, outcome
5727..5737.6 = 24.8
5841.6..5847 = 25.7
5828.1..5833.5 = 26.8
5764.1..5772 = 24.3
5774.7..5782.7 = 24.9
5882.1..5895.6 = 10.5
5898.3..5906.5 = 15.3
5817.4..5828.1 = 26.9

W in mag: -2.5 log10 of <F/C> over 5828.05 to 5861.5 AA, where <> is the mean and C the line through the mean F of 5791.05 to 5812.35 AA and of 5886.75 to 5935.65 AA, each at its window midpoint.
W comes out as -0.13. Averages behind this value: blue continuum 25.4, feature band 24.7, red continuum 16.4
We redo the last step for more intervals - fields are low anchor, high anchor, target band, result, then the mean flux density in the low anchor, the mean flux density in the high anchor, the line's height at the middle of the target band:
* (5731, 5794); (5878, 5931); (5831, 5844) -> -0.244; 25.6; 16.1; 20.5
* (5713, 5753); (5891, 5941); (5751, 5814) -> -0.098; 25.2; 17.7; 23.1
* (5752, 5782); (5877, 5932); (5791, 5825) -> -0.159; 25.1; 16.2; 22.5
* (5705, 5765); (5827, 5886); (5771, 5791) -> -0.045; 25.3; 22.5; 24.3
